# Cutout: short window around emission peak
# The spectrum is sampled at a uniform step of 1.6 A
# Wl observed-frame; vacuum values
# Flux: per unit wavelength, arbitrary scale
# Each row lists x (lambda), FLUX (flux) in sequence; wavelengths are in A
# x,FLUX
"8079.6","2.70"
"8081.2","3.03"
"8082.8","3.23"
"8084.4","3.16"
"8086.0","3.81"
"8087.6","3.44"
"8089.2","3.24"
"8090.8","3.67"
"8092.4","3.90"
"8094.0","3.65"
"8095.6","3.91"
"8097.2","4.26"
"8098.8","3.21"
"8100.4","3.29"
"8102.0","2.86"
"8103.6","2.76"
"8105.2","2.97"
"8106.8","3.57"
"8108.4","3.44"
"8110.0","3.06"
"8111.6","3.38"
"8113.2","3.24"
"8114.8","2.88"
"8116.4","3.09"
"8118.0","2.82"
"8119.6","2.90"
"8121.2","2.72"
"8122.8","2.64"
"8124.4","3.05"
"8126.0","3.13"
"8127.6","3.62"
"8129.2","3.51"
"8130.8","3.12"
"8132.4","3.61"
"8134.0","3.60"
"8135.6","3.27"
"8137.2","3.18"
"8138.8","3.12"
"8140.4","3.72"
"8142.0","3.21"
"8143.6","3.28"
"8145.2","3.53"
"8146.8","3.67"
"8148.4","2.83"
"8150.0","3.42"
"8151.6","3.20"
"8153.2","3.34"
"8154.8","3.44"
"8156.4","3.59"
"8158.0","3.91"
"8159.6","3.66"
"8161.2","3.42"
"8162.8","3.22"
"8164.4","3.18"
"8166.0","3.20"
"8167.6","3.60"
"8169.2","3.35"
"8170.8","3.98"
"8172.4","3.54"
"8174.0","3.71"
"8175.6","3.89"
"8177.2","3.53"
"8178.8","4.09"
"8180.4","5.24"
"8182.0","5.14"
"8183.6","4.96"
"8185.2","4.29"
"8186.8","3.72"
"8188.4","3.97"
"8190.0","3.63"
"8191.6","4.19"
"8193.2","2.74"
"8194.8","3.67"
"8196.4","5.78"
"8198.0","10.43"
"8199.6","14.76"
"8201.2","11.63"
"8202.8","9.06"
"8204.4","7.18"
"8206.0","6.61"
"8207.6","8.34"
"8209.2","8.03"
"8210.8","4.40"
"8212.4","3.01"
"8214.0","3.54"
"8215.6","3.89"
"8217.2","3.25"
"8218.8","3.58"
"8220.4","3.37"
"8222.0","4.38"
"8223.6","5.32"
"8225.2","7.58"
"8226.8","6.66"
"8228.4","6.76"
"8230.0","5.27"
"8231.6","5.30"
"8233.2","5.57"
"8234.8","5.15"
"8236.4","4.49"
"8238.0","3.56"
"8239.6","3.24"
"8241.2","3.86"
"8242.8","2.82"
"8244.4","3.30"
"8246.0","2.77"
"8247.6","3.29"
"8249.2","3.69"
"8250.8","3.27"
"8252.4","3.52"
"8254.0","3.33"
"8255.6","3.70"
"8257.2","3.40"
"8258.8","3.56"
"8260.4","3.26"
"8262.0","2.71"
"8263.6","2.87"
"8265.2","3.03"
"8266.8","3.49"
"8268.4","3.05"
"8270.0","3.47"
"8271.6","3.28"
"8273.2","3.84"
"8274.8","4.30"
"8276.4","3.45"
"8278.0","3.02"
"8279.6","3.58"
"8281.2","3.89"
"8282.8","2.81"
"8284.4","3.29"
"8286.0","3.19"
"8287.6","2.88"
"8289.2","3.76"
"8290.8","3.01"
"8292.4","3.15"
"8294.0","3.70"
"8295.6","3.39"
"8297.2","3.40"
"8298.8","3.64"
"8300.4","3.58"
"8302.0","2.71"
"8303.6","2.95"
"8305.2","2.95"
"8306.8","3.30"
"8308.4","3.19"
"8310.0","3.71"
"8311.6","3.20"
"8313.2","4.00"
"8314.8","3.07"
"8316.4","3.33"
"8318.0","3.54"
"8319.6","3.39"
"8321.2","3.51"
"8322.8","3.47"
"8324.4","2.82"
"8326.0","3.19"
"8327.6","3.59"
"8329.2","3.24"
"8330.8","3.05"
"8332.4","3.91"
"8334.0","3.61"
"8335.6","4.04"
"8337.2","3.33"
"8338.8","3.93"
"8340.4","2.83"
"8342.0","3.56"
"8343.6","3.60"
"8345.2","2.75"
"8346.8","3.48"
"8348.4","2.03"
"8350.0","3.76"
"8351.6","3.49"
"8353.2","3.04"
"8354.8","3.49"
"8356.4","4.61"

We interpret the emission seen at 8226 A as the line [N II]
